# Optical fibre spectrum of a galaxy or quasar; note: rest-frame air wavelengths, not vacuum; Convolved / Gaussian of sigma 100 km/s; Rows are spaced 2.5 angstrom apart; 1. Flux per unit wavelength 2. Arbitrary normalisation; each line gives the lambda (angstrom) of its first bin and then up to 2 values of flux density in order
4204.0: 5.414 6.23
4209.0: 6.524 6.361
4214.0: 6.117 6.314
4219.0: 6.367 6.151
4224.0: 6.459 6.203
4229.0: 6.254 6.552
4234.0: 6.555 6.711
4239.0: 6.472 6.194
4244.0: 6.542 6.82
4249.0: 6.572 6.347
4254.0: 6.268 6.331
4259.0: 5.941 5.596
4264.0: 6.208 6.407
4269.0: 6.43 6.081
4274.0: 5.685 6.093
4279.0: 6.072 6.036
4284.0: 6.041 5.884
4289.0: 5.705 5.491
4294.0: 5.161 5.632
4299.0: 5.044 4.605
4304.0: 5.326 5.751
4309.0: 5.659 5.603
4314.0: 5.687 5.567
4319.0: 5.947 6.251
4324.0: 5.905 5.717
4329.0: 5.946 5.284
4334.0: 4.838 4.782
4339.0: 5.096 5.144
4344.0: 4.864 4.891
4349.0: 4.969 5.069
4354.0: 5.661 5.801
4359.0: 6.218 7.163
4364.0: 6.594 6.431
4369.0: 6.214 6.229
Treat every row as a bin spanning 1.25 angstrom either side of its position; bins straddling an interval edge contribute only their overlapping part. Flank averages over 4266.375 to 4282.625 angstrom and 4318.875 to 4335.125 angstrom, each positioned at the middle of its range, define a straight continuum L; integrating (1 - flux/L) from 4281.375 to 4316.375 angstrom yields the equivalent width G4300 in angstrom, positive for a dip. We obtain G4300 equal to 2.2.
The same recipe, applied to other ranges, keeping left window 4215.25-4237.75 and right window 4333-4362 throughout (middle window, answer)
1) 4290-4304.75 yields 1.4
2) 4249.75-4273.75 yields -0.3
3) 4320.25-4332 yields -0.7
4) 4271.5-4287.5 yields -0.1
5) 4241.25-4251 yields -0.5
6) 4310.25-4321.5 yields -0.3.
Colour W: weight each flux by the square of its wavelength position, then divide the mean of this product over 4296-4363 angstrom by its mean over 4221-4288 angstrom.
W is 0.9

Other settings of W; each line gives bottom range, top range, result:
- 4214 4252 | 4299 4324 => 0.90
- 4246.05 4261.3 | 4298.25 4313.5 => 0.87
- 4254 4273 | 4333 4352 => 0.84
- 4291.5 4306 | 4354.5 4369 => 1.26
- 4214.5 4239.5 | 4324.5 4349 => 0.85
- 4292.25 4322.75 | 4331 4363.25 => 0.99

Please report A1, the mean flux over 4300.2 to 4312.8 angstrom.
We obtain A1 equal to 5.39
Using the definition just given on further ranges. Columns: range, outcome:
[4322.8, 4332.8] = 5.71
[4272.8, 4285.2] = 5.99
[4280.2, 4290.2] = 5.92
